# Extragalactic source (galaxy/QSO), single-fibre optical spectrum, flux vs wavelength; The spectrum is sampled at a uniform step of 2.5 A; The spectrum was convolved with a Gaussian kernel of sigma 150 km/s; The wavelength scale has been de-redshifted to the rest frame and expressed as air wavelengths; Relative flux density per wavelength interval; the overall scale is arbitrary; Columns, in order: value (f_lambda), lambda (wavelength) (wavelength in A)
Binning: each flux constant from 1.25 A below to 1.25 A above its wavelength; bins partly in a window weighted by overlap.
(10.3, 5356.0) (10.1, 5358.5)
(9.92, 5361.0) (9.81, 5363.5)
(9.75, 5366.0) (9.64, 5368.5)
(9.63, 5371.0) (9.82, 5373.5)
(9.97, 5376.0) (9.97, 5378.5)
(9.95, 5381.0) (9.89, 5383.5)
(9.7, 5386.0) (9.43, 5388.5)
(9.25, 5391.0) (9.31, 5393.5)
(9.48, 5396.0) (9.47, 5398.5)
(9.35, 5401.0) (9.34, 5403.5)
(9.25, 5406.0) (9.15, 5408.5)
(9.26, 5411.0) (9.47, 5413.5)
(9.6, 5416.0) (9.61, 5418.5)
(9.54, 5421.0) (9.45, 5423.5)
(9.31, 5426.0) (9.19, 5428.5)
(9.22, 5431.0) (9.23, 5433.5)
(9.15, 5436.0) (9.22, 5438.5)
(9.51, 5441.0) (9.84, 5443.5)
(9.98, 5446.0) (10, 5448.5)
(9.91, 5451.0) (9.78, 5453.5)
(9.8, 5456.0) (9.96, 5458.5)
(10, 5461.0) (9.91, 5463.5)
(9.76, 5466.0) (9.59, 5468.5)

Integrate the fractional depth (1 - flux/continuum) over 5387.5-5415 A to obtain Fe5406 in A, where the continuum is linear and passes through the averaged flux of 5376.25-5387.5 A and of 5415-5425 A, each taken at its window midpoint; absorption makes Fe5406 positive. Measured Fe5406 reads 1.03 A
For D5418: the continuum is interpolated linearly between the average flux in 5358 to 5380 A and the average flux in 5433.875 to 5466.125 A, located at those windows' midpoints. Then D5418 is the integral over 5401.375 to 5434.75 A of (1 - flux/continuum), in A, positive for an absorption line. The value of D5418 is 1.4 A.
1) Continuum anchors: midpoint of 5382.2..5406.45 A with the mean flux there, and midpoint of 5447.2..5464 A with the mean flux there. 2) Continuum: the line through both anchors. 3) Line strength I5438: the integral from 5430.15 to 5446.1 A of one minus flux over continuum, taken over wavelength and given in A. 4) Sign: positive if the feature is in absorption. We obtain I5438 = 0.6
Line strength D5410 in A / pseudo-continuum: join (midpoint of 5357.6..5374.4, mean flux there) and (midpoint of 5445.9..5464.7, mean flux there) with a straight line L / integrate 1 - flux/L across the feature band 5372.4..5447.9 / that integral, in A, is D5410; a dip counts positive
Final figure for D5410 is 2.7 A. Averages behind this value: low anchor 9.8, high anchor 9.91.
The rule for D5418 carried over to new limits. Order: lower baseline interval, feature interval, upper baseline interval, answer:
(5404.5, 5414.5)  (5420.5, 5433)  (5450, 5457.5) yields 0.22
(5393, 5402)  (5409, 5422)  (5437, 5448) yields 0.04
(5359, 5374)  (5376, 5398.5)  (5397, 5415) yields -0.21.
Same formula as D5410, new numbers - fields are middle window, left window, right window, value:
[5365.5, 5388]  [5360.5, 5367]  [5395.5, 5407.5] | -0.33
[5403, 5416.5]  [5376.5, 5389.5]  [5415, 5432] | 0.31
